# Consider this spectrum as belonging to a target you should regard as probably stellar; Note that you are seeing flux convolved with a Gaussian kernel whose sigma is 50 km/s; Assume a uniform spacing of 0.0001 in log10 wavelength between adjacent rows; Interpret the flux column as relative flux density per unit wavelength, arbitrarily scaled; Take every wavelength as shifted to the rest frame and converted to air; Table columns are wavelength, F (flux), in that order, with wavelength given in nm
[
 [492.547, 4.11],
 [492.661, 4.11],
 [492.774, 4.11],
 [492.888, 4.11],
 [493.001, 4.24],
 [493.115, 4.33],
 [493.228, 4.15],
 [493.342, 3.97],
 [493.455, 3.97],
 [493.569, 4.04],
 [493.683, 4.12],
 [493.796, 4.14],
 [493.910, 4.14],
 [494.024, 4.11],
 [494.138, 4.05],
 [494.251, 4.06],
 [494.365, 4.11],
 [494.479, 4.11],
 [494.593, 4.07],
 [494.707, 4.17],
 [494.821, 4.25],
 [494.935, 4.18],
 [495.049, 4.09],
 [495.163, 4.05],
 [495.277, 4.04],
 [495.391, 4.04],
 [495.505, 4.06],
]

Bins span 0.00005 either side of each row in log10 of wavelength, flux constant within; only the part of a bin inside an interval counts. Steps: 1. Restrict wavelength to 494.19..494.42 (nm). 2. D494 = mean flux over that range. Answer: 4.09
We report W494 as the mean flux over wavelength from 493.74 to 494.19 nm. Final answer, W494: 4.1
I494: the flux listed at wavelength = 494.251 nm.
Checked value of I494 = 4.06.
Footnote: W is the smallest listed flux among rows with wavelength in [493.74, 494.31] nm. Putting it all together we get 4.05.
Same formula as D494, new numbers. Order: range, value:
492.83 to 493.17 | 4.22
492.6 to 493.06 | 4.14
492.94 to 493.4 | 4.18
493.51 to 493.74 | 4.08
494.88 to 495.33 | 4.09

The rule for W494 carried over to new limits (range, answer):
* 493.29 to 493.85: 4.05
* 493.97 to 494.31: 4.08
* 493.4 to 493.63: 3.99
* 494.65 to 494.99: 4.2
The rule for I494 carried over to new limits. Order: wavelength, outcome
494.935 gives 4.18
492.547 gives 4.11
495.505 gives 4.06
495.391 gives 4.04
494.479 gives 4.11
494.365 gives 4.11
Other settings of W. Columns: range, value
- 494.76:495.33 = 4.04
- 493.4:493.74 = 3.97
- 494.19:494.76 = 4.06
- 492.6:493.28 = 4.11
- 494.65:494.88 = 4.17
